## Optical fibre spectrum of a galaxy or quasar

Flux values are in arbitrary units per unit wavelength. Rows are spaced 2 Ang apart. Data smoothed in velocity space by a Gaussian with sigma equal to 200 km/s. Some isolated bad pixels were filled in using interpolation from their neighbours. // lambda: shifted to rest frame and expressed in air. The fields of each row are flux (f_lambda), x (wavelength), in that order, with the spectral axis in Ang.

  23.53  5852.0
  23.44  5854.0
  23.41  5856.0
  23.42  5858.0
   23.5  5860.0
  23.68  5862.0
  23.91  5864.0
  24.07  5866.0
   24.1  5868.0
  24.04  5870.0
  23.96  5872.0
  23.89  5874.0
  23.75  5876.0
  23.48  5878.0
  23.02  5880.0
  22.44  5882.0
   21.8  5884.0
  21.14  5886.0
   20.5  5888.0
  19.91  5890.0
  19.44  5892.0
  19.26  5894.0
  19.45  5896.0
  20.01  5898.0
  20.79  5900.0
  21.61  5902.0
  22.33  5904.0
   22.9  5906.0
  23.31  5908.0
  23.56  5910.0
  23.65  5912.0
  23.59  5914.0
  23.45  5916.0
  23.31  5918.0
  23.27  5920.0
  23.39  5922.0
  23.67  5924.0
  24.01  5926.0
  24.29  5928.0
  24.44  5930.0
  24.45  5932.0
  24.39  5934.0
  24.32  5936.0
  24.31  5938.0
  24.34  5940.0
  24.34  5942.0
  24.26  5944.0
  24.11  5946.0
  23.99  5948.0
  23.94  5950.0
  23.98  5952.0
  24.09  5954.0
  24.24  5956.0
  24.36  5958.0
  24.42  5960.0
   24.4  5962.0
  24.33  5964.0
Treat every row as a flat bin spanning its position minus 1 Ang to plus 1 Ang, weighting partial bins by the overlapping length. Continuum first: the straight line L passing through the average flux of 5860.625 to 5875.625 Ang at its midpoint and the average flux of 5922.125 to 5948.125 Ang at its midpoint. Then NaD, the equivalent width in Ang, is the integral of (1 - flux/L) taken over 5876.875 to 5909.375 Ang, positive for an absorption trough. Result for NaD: 3.6 Ang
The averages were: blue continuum 23.9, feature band 21.4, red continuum 24.2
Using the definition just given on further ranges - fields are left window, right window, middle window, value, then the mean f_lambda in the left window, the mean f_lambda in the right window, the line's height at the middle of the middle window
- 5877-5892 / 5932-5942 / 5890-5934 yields 1.0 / 21.6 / 24.4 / 23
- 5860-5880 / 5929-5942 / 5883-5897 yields 2.2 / 23.8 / 24.4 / 24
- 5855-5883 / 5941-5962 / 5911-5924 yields 0.3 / 23.6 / 24.2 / 24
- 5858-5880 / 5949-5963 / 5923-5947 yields -0.1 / 23.8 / 24.2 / 24.1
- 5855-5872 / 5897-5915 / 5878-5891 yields 0.8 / 23.8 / 22.4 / 23.1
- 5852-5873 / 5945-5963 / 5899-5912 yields 0.8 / 23.7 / 24.2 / 23.9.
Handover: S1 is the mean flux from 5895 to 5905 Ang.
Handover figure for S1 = 20.8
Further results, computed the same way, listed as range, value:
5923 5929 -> 24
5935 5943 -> 24.3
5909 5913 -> 23.6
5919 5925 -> 23.4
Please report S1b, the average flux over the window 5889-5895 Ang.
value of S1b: 19.5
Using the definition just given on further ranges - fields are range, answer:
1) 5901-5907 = 22.3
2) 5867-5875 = 24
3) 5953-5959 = 24.2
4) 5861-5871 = 24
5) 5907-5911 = 23.4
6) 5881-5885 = 22.1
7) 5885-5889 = 20.8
